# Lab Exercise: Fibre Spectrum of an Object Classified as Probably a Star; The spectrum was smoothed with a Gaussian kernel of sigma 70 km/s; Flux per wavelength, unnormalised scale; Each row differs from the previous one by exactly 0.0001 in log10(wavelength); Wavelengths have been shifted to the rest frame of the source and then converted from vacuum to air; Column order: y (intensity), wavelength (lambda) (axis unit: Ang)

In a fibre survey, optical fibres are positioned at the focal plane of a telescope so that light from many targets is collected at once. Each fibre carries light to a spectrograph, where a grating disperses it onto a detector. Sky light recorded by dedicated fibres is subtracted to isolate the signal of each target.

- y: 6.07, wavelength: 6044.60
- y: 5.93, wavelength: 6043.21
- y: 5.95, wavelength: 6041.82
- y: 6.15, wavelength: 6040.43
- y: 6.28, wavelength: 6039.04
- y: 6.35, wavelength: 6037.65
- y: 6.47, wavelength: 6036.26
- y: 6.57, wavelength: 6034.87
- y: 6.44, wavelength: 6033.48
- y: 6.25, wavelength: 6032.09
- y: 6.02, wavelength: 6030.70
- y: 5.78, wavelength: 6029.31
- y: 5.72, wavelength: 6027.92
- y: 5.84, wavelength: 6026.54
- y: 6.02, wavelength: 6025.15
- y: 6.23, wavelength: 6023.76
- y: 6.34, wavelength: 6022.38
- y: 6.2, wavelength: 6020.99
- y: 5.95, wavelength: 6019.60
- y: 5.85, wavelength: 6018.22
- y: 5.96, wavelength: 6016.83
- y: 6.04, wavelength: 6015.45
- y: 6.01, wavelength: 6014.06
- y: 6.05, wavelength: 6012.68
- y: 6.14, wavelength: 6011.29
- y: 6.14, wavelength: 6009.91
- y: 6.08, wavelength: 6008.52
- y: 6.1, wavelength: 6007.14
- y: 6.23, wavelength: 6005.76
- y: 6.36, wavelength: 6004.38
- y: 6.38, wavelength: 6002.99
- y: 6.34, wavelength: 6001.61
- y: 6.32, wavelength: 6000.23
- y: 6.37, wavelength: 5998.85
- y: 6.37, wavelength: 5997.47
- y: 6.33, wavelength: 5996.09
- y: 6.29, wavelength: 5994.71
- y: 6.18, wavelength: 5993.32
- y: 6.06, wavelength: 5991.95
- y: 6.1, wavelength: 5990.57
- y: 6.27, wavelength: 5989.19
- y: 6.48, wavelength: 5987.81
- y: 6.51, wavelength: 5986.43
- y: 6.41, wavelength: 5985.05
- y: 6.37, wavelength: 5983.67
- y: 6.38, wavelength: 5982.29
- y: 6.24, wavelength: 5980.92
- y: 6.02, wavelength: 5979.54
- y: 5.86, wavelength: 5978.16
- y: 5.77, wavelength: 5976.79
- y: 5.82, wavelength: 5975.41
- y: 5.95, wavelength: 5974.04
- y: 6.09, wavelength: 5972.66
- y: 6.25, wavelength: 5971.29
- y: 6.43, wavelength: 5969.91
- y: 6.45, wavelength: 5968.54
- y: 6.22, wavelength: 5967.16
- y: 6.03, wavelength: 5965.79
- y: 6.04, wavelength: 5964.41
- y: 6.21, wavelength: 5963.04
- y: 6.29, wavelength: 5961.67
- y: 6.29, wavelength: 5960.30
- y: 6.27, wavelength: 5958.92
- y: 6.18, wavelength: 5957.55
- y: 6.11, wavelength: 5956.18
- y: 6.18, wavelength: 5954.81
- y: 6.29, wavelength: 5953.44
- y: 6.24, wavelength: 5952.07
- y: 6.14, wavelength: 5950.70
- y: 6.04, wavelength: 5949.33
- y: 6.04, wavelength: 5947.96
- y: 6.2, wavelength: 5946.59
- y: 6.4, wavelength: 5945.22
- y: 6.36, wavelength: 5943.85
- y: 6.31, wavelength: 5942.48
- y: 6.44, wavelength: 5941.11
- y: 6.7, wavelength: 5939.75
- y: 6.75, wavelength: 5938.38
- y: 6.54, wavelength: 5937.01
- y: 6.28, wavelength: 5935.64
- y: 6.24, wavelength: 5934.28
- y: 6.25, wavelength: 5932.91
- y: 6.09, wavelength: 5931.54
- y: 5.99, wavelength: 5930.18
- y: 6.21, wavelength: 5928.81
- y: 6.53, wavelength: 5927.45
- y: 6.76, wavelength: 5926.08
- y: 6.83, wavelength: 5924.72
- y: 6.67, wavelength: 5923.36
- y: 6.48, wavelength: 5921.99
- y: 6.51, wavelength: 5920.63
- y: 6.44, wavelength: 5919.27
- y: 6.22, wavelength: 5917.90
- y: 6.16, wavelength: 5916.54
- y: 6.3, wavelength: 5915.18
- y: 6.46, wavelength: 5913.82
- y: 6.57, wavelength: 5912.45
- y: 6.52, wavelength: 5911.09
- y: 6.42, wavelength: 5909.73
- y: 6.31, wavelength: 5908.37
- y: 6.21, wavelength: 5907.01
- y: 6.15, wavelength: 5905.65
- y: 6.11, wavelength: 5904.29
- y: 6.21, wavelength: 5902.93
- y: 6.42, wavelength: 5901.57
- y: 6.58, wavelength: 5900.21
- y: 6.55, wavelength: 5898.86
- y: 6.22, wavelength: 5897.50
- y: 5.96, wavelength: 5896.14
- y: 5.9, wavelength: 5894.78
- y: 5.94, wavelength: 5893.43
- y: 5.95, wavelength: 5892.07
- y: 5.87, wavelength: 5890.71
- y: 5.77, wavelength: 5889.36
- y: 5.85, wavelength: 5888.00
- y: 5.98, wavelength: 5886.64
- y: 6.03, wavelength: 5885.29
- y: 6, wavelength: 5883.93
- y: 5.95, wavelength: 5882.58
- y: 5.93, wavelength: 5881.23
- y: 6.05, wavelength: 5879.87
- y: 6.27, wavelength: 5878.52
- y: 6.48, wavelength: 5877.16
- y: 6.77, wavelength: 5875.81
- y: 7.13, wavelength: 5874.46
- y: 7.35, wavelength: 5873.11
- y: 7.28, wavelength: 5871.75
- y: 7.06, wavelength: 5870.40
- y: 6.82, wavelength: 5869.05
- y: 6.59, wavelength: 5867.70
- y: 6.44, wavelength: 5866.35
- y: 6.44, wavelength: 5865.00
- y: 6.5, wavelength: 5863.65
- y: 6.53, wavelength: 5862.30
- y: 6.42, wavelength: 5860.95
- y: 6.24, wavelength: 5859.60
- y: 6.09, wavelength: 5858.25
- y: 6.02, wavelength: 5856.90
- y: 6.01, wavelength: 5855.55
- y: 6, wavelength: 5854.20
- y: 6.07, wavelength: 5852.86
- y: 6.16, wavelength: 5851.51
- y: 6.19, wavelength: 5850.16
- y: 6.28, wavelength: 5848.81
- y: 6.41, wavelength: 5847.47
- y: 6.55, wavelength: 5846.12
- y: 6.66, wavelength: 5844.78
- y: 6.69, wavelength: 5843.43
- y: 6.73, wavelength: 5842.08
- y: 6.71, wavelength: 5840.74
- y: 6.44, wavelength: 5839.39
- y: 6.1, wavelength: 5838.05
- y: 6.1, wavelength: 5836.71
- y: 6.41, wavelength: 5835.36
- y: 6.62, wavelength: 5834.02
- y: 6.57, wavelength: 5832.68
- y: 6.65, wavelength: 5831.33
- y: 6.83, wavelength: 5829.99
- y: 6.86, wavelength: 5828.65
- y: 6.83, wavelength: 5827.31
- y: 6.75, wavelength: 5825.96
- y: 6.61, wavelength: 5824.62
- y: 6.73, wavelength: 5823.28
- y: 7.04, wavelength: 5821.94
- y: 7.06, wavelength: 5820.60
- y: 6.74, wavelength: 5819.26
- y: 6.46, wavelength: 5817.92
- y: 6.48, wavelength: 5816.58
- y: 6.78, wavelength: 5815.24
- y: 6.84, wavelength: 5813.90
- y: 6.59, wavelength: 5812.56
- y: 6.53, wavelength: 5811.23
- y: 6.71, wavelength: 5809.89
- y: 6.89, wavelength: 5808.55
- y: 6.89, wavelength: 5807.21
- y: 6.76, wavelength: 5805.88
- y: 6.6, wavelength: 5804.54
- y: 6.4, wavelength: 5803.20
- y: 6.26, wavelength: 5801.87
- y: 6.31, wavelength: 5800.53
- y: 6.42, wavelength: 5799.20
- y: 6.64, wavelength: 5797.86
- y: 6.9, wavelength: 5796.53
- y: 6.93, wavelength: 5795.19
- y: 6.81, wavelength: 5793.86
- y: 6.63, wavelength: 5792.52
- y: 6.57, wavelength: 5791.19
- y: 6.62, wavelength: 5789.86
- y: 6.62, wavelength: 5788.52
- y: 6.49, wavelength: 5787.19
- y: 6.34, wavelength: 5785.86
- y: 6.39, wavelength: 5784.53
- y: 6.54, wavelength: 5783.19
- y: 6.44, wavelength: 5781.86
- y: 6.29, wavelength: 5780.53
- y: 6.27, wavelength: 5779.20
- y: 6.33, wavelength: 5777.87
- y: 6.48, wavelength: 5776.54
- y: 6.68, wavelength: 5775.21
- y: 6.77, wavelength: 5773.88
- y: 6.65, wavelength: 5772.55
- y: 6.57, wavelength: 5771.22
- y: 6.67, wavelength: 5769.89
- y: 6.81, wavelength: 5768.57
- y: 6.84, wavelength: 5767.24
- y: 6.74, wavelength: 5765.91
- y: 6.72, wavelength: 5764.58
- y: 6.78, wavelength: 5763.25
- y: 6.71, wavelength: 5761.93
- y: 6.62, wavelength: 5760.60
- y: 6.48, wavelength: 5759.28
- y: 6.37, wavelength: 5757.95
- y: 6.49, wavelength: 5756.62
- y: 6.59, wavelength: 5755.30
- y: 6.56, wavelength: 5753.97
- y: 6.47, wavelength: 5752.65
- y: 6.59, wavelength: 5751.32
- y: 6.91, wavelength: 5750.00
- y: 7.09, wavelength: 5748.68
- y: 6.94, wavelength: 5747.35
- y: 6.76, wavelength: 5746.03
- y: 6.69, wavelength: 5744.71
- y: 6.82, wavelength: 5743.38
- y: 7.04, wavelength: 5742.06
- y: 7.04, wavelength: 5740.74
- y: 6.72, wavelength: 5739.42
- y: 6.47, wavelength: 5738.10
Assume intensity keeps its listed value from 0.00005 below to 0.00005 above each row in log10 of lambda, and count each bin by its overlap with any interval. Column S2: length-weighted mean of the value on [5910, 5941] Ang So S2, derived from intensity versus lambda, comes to 6.43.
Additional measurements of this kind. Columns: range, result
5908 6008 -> 6.29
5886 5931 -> 6.27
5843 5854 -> 6.36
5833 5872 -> 6.43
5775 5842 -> 6.6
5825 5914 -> 6.38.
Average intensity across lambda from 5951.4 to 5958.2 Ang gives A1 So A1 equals 6.2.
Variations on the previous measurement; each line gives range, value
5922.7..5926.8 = 6.76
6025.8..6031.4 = 5.84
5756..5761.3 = 6.48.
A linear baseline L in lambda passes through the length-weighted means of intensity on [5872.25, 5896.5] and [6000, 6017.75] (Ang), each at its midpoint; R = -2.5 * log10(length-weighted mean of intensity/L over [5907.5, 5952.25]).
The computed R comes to -0.03 mag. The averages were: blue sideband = 6.19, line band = 6.38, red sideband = 6.16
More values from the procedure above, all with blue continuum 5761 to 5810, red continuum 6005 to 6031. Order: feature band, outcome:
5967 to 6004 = -0.020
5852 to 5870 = 0.015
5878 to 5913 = 0.034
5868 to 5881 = -0.062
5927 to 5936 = 0.005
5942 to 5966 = -0.001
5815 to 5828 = -0.037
